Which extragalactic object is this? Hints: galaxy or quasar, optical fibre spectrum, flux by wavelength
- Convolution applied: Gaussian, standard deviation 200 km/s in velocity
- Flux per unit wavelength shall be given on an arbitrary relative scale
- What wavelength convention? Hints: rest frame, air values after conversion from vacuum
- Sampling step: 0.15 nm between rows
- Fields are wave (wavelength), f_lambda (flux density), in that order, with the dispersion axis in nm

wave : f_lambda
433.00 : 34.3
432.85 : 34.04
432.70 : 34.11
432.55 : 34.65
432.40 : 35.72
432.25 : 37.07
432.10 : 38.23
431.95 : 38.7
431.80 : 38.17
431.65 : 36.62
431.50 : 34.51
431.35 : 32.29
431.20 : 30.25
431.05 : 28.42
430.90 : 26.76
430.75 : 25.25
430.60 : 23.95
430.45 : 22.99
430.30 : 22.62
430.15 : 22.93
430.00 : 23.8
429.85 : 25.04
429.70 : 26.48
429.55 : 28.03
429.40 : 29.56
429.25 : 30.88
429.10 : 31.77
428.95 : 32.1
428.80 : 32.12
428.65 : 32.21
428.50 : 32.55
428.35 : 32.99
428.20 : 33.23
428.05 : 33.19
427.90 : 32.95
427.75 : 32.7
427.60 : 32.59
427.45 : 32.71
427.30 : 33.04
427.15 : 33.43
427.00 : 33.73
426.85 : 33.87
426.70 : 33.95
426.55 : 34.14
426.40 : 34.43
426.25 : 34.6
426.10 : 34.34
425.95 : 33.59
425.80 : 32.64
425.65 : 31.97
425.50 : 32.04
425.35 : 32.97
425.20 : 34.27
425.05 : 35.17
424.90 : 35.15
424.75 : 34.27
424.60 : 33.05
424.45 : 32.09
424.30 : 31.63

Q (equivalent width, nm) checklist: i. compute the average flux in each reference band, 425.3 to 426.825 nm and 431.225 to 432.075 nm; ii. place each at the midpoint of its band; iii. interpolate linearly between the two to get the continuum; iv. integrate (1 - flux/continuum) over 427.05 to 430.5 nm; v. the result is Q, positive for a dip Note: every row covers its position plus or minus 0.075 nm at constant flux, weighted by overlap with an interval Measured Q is 0.45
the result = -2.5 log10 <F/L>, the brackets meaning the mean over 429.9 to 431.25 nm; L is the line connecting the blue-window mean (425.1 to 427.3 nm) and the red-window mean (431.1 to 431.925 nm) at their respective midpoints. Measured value 0.34 mag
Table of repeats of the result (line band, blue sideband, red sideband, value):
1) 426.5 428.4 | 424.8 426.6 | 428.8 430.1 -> -0.06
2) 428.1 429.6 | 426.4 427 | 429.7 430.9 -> -0.13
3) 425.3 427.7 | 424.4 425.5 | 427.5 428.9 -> 0.00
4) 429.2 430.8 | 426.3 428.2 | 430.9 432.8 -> 0.31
